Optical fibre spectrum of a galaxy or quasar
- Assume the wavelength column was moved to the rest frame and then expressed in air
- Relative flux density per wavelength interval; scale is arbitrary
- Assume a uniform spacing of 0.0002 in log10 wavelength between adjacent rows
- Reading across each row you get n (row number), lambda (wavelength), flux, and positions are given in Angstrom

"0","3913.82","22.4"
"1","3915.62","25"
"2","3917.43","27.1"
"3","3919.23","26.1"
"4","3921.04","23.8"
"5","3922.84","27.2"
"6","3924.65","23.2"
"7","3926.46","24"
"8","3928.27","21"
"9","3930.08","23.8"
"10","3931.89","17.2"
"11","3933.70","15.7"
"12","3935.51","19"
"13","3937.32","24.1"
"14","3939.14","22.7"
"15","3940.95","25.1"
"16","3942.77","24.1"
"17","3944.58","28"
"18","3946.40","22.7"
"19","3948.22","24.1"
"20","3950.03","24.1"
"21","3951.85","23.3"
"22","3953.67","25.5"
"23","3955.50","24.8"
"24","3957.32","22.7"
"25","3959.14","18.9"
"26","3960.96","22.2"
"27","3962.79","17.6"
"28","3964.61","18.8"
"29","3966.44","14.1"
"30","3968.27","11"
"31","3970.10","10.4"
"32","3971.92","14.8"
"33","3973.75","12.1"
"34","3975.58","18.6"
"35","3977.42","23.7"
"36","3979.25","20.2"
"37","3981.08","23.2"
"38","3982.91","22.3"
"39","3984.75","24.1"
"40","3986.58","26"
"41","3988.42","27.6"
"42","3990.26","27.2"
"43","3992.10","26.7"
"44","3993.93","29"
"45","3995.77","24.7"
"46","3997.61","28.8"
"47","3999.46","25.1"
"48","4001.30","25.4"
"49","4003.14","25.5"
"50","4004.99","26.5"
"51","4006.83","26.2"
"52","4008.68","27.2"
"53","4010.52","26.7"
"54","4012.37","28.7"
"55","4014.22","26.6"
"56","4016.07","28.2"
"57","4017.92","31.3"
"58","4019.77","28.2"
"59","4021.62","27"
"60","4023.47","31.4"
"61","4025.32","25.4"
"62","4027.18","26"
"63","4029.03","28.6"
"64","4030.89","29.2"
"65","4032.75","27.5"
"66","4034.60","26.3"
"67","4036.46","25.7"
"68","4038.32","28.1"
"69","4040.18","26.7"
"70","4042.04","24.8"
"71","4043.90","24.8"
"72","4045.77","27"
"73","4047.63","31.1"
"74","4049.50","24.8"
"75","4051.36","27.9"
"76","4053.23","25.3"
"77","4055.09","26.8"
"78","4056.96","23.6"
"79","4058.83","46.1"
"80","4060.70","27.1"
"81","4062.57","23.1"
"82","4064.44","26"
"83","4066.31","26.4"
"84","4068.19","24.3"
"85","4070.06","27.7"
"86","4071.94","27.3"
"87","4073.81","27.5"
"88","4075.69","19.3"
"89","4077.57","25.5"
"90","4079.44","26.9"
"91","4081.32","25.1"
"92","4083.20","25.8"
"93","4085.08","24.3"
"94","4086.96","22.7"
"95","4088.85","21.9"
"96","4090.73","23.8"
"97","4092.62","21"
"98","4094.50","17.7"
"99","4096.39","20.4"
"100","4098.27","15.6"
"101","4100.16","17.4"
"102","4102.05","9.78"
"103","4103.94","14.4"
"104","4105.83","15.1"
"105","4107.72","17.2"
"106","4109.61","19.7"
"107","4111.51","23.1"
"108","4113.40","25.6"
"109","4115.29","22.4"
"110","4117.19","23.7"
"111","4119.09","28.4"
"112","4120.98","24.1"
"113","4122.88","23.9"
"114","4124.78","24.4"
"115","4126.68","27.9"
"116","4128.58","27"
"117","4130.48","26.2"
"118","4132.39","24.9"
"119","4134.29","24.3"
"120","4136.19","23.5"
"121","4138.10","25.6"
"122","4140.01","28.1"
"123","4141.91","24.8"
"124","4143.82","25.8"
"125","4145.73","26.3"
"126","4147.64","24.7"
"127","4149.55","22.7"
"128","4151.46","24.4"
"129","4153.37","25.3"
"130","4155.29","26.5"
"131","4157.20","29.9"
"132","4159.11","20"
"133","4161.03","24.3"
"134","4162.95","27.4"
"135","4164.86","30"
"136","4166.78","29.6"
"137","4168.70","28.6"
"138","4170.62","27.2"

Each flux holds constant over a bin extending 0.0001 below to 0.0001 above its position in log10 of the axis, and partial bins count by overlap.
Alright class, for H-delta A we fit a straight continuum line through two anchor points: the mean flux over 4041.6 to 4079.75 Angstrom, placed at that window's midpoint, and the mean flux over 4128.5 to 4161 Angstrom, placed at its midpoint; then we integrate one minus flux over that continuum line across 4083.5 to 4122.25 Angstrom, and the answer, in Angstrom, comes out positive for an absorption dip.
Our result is 8.2 Angstrom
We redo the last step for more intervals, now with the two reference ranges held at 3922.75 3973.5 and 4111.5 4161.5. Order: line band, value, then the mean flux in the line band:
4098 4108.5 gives 4.11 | 14.8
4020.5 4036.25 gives -3.41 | 27.6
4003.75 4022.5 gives -4.44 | 27.6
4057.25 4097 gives -2.47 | 25.2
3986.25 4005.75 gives -4.15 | 26.6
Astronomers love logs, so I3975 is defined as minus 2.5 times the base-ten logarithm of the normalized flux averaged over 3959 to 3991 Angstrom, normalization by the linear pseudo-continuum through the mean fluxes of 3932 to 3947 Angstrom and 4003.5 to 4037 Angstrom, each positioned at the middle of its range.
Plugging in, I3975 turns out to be 0.25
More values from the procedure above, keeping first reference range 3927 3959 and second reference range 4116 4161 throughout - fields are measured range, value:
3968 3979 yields 0.42 mag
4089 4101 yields 0.26 mag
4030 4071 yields -0.13 mag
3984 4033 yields -0.16 mag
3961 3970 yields 0.42 mag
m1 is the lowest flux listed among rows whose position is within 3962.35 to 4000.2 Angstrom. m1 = 10.4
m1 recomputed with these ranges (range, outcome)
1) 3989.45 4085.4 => 19.3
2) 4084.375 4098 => 17.7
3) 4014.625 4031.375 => 25.4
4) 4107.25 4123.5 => 17.2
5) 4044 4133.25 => 9.78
